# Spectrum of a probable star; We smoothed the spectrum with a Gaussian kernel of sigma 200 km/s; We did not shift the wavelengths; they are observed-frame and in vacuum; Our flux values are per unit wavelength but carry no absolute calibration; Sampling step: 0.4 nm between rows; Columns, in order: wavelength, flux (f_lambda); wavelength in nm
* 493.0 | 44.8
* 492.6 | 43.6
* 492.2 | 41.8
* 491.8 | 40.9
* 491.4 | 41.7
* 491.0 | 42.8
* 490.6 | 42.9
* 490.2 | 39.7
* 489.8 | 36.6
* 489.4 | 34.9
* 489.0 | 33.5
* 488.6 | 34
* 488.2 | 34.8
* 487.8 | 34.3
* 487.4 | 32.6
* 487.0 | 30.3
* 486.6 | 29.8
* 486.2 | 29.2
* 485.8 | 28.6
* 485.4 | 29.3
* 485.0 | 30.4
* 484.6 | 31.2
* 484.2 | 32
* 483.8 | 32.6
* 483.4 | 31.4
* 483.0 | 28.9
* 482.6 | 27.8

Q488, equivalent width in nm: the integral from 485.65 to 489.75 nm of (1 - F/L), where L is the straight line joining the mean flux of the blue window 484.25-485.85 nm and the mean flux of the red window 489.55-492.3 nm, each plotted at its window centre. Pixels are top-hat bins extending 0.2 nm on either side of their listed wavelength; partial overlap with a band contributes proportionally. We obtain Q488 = 0.30 nm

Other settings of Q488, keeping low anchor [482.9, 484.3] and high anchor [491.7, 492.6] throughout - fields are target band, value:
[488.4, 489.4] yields 0.10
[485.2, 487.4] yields 0.31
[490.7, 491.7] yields -0.04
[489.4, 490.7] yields 0.02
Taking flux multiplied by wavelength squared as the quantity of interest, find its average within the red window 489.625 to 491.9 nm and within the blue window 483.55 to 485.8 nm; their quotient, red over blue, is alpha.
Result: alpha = 1.35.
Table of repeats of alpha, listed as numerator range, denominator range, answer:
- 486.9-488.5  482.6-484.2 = 1.10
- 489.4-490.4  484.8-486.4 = 1.30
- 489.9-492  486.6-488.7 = 1.28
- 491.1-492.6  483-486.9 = 1.42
